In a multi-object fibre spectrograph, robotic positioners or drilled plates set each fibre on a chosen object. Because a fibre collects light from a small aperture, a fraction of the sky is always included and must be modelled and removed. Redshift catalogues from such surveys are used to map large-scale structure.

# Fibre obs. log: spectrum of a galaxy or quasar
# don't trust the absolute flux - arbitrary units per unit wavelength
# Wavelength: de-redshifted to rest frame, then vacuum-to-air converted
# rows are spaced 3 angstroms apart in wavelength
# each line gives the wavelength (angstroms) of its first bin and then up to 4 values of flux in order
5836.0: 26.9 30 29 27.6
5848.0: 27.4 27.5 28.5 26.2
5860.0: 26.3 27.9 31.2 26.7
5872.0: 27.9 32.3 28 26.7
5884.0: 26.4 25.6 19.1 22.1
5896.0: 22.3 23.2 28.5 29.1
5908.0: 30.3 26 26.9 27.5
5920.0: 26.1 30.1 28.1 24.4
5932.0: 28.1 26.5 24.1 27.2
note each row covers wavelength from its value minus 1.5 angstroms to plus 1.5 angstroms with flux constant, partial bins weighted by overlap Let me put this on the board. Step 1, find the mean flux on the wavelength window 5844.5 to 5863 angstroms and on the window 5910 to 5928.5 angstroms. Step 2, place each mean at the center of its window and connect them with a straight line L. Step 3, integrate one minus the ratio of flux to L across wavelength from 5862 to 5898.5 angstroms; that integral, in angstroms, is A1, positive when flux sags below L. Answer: 1.4 angstroms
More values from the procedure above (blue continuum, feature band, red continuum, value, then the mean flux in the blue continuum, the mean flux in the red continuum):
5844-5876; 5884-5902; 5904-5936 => 2.9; 28.1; 27.5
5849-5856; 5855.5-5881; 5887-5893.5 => -3.2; 27.8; 21.5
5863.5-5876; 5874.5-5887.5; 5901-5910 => 0.7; 29.3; 29.2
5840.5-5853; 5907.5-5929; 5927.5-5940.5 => -1.0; 27.9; 25.9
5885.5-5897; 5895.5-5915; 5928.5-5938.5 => -2.7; 22.3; 26.1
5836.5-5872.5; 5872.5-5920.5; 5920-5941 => 1.9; 28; 26.9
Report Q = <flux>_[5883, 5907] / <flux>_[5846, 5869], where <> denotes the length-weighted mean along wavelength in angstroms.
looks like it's 0.9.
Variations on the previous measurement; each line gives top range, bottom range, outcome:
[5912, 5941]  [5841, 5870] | 0.97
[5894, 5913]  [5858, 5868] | 0.94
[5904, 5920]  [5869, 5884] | 0.98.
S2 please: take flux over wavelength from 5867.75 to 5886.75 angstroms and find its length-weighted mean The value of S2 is 27.9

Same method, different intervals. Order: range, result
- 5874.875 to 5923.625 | 26.3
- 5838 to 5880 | 28.3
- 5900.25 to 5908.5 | 29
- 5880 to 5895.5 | 23.8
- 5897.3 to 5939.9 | 27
